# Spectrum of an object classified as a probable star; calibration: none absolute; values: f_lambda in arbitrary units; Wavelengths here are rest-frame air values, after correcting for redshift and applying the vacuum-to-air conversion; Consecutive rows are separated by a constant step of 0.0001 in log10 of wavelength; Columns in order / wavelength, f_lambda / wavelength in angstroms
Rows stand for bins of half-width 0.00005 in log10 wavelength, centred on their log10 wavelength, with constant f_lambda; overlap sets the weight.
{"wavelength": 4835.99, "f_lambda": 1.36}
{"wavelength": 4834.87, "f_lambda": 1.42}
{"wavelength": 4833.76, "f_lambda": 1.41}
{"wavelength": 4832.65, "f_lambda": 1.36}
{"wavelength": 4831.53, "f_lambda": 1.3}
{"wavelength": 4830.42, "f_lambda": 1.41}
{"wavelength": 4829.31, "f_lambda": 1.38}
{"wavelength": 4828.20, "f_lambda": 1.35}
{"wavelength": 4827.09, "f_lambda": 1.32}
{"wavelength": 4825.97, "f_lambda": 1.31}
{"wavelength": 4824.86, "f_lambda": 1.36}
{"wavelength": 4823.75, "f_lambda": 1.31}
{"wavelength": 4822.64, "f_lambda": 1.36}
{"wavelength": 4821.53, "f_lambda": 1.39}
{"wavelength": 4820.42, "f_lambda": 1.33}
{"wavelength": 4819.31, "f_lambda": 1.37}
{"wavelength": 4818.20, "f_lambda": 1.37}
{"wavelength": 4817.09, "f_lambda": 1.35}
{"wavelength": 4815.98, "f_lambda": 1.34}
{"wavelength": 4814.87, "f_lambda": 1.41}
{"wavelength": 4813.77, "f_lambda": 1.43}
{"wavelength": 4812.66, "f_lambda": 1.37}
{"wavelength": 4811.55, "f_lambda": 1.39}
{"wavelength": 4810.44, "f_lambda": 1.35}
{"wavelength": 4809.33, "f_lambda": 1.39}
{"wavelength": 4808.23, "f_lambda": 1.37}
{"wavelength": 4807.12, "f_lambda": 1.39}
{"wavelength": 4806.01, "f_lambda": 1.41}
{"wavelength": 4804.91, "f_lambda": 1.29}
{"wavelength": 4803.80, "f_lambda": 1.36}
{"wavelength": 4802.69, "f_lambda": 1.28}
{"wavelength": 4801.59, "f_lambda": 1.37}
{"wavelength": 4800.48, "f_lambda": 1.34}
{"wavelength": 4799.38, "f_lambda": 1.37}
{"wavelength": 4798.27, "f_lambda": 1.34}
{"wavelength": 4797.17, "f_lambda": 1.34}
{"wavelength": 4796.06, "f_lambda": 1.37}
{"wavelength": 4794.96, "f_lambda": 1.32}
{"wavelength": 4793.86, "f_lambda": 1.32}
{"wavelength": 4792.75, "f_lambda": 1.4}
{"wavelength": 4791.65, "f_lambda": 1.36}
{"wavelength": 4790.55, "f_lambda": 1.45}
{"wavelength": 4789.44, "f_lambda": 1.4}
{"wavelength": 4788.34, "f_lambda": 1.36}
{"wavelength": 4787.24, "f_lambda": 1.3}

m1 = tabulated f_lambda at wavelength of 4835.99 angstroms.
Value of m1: 1.36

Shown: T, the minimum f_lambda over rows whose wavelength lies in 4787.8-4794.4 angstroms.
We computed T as 1.32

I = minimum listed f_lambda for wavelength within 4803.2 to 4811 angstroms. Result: 1.29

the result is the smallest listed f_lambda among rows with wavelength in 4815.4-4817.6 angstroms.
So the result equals 1.34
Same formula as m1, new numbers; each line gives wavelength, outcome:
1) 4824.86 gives 1.36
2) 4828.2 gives 1.35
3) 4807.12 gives 1.39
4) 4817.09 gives 1.35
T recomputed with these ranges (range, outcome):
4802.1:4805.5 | 1.28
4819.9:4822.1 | 1.33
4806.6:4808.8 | 1.37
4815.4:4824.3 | 1.31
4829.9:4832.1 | 1.3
